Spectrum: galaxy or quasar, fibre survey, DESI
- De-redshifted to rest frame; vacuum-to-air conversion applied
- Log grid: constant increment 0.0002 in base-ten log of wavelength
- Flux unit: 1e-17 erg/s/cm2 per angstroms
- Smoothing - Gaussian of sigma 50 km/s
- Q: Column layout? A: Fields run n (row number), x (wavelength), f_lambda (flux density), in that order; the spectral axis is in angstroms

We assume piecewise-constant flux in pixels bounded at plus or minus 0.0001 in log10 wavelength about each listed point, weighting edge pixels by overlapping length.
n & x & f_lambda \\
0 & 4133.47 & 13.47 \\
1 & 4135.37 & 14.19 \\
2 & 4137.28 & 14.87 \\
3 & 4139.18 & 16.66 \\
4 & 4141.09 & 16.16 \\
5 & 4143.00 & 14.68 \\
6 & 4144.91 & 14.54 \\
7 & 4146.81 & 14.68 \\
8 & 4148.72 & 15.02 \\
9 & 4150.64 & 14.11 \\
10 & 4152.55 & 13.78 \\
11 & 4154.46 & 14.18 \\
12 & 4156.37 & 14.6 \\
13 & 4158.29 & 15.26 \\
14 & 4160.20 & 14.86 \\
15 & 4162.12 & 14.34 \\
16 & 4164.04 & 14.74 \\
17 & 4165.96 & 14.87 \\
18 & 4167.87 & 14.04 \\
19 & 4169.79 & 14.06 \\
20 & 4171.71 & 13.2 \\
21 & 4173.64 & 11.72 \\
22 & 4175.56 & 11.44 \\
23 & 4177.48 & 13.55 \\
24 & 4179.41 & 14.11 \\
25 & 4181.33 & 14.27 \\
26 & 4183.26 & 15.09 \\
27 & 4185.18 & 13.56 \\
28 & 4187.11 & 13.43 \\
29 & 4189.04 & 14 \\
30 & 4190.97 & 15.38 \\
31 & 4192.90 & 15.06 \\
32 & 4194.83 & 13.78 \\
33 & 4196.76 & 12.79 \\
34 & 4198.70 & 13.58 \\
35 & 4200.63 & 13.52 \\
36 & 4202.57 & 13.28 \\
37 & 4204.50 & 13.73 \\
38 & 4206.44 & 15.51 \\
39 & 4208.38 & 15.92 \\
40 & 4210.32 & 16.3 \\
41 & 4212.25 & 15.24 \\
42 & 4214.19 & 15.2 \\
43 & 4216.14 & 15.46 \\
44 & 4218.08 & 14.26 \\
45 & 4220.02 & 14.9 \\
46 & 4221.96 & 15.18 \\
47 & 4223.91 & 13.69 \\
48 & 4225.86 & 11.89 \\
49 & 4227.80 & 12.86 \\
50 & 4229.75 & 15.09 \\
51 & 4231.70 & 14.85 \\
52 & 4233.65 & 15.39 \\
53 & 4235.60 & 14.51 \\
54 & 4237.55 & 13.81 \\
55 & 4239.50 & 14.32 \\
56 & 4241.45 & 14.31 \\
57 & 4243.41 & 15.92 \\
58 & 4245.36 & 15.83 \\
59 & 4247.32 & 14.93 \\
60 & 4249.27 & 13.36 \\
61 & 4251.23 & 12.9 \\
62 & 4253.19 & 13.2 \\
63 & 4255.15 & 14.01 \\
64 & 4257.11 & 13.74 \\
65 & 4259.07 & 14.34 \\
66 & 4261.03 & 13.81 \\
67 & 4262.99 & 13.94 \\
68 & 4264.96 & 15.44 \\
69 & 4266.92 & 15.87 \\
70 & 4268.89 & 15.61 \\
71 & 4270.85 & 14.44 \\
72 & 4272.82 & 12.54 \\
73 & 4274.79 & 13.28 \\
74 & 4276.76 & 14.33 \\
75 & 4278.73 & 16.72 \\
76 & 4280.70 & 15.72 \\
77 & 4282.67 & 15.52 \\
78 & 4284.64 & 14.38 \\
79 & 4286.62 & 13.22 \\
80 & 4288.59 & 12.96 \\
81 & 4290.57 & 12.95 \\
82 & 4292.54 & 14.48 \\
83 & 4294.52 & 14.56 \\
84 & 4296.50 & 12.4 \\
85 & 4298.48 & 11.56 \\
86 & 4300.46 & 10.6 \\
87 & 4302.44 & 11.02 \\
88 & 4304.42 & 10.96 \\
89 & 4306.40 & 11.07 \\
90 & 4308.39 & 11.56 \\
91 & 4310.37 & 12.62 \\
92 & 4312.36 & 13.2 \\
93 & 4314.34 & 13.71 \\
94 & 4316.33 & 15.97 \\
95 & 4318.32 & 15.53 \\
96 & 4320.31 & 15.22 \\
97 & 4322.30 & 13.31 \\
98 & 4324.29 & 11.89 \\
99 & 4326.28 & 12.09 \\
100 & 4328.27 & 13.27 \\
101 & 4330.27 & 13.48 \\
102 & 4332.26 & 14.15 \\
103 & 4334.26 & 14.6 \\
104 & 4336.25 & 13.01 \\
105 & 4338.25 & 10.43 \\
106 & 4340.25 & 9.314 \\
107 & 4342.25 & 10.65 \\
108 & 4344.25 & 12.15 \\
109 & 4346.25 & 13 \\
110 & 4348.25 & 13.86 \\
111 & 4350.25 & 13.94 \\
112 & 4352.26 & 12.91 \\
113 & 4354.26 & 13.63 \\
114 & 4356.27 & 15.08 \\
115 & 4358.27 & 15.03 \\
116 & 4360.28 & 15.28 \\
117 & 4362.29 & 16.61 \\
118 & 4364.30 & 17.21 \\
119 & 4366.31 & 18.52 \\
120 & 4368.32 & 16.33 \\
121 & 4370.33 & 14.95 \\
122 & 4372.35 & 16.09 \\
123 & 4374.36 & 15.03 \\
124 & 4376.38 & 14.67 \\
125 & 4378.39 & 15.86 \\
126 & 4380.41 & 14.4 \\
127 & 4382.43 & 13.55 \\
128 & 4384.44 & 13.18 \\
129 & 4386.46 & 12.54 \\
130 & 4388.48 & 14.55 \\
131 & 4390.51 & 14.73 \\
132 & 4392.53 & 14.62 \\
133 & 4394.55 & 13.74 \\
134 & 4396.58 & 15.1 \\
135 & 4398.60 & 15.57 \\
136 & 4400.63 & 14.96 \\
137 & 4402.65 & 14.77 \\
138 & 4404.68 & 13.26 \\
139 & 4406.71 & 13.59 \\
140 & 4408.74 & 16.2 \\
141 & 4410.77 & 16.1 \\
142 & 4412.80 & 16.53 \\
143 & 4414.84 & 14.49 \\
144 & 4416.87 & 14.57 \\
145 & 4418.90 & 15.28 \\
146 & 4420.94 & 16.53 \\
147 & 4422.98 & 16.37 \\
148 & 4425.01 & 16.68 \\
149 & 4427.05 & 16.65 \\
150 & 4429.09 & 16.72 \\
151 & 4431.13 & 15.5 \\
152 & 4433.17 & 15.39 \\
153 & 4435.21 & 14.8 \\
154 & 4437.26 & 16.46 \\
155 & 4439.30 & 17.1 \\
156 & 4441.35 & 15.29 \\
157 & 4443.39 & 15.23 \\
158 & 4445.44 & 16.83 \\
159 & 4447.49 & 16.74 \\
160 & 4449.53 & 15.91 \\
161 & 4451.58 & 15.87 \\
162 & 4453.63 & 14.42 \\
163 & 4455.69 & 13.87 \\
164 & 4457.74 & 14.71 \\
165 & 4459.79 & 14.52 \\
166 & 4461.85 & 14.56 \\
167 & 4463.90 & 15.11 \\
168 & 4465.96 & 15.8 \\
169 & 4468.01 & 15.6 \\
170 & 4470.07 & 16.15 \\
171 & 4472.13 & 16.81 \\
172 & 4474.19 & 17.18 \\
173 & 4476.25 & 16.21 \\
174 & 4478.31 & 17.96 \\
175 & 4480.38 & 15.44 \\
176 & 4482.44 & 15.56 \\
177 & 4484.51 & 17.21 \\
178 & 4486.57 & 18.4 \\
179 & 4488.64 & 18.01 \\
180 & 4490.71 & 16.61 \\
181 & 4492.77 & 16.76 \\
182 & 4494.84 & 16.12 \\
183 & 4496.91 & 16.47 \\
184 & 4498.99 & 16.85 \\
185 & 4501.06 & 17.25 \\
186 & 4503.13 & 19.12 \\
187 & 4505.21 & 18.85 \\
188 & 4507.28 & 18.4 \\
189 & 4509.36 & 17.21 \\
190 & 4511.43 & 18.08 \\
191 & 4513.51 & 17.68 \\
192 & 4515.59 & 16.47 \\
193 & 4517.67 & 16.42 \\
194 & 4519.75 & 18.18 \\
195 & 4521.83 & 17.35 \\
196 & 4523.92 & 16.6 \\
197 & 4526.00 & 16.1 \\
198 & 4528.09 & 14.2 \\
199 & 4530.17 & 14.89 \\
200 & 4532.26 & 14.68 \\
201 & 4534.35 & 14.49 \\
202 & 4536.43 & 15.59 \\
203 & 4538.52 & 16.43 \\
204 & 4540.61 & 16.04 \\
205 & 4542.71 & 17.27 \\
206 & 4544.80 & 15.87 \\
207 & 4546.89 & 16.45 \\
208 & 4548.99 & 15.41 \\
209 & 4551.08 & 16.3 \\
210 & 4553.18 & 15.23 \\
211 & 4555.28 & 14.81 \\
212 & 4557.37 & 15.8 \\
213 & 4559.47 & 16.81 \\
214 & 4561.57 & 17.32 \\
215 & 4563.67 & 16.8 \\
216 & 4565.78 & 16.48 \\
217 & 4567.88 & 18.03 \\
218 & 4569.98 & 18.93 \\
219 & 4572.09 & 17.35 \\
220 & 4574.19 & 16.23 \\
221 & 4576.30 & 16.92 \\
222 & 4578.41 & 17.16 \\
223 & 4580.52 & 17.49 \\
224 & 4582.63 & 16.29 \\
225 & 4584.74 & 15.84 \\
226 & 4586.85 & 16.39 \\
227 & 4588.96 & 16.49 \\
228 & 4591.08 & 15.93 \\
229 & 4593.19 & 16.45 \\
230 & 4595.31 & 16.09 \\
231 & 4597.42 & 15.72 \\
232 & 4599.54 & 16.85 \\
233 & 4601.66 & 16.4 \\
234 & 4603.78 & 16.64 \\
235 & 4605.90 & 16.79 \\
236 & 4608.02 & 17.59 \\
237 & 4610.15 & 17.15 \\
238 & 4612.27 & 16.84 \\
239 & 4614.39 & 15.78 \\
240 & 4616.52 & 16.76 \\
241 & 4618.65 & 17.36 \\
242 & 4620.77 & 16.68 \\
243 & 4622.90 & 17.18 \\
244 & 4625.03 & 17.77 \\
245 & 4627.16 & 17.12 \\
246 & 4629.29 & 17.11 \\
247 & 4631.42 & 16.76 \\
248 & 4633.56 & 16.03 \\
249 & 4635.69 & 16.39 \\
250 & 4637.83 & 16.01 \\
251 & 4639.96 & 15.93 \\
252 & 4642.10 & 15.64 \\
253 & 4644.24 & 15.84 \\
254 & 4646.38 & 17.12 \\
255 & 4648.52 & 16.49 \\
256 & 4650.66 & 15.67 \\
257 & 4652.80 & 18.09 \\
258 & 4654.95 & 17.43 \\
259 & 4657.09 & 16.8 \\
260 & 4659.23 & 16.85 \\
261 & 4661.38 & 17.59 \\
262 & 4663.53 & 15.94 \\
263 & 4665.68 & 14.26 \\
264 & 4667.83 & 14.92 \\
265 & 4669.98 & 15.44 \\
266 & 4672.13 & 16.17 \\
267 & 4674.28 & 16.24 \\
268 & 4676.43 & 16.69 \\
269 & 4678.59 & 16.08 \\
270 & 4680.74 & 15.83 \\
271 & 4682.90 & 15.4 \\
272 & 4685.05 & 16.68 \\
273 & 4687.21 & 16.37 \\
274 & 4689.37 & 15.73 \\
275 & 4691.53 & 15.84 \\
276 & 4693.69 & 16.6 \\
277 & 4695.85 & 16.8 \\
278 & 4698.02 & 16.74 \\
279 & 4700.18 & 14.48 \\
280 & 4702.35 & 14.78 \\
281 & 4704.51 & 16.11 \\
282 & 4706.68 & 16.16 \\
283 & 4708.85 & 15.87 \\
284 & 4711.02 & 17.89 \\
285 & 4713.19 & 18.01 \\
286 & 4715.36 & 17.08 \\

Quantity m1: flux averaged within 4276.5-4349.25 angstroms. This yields 13.1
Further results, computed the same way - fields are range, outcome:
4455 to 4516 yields 16.7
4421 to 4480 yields 15.9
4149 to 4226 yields 14.2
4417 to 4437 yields 15.9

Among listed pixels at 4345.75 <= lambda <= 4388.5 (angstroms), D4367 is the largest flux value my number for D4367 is 18.52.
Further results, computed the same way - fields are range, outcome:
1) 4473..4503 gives 18.4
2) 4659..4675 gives 17.59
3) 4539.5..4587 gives 18.93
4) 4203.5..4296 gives 16.72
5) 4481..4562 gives 19.12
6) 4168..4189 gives 15.09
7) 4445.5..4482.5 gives 17.96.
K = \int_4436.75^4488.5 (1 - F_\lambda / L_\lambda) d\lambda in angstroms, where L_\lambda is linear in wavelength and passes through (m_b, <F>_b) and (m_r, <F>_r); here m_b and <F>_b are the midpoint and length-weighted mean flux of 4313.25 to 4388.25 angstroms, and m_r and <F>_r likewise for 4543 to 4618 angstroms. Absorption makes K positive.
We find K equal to -2.37 angstroms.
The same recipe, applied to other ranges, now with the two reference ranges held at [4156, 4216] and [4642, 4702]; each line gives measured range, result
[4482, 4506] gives -2.8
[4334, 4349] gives 2.9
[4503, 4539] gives -2.5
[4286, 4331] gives 5.5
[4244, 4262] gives 0.5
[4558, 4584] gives -2.2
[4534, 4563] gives -0.6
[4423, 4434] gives -0.7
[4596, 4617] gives -0.9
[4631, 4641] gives -0.1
